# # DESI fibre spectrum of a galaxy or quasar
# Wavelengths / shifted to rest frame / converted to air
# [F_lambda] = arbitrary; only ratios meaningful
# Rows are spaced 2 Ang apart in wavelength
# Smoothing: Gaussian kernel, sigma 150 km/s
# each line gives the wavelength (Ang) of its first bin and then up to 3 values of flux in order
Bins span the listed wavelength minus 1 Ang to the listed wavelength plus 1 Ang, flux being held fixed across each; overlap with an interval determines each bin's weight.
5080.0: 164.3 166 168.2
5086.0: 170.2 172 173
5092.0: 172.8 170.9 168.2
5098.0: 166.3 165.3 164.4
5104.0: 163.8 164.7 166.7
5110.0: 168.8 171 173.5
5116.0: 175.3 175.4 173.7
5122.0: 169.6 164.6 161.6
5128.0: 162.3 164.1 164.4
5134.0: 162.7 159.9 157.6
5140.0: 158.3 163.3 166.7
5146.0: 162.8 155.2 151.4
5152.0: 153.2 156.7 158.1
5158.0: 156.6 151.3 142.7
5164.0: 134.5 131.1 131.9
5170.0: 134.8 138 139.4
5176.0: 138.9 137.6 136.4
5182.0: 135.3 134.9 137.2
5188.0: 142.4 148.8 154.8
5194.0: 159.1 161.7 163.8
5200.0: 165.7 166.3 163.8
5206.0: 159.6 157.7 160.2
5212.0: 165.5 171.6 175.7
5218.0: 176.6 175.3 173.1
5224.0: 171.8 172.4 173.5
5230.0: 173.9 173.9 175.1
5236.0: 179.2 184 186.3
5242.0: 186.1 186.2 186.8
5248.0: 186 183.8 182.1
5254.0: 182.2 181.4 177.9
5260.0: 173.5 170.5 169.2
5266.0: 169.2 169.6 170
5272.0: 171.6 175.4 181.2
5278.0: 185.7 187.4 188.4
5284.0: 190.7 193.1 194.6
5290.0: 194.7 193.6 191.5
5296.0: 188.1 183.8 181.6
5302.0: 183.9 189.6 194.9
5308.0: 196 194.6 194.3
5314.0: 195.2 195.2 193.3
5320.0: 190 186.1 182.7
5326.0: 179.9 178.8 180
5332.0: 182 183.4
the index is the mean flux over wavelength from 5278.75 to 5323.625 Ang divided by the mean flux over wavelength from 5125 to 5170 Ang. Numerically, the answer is 1.24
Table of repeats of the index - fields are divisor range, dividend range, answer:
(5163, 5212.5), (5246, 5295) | 1.23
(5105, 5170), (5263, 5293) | 1.14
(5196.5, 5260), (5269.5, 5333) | 1.07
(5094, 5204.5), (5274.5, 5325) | 1.21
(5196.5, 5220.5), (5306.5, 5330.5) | 1.14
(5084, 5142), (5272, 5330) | 1.13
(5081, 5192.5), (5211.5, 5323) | 1.16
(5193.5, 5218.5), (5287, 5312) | 1.16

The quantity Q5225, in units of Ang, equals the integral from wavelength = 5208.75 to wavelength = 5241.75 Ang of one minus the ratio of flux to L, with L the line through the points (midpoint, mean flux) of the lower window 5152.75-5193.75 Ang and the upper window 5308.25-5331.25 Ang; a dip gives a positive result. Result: -3.2 Ang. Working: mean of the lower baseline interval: 142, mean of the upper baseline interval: 188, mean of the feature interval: 174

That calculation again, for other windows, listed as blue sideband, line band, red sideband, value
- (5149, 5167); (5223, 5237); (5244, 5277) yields -0.5 Ang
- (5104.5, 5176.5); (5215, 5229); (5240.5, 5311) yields -0.1 Ang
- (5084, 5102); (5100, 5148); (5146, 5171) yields -2.1 Ang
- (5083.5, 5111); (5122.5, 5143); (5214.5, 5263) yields 1.1 Ang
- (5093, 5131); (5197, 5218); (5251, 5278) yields 0.9 Ang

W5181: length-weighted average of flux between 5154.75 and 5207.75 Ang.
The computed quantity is 147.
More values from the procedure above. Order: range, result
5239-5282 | 179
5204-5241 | 172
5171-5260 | 166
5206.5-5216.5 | 165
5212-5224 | 173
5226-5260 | 181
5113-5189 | 153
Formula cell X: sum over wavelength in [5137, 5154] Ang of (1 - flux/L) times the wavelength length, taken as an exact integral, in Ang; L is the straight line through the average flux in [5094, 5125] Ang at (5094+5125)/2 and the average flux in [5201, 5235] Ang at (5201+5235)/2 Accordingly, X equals 1.07 Ang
